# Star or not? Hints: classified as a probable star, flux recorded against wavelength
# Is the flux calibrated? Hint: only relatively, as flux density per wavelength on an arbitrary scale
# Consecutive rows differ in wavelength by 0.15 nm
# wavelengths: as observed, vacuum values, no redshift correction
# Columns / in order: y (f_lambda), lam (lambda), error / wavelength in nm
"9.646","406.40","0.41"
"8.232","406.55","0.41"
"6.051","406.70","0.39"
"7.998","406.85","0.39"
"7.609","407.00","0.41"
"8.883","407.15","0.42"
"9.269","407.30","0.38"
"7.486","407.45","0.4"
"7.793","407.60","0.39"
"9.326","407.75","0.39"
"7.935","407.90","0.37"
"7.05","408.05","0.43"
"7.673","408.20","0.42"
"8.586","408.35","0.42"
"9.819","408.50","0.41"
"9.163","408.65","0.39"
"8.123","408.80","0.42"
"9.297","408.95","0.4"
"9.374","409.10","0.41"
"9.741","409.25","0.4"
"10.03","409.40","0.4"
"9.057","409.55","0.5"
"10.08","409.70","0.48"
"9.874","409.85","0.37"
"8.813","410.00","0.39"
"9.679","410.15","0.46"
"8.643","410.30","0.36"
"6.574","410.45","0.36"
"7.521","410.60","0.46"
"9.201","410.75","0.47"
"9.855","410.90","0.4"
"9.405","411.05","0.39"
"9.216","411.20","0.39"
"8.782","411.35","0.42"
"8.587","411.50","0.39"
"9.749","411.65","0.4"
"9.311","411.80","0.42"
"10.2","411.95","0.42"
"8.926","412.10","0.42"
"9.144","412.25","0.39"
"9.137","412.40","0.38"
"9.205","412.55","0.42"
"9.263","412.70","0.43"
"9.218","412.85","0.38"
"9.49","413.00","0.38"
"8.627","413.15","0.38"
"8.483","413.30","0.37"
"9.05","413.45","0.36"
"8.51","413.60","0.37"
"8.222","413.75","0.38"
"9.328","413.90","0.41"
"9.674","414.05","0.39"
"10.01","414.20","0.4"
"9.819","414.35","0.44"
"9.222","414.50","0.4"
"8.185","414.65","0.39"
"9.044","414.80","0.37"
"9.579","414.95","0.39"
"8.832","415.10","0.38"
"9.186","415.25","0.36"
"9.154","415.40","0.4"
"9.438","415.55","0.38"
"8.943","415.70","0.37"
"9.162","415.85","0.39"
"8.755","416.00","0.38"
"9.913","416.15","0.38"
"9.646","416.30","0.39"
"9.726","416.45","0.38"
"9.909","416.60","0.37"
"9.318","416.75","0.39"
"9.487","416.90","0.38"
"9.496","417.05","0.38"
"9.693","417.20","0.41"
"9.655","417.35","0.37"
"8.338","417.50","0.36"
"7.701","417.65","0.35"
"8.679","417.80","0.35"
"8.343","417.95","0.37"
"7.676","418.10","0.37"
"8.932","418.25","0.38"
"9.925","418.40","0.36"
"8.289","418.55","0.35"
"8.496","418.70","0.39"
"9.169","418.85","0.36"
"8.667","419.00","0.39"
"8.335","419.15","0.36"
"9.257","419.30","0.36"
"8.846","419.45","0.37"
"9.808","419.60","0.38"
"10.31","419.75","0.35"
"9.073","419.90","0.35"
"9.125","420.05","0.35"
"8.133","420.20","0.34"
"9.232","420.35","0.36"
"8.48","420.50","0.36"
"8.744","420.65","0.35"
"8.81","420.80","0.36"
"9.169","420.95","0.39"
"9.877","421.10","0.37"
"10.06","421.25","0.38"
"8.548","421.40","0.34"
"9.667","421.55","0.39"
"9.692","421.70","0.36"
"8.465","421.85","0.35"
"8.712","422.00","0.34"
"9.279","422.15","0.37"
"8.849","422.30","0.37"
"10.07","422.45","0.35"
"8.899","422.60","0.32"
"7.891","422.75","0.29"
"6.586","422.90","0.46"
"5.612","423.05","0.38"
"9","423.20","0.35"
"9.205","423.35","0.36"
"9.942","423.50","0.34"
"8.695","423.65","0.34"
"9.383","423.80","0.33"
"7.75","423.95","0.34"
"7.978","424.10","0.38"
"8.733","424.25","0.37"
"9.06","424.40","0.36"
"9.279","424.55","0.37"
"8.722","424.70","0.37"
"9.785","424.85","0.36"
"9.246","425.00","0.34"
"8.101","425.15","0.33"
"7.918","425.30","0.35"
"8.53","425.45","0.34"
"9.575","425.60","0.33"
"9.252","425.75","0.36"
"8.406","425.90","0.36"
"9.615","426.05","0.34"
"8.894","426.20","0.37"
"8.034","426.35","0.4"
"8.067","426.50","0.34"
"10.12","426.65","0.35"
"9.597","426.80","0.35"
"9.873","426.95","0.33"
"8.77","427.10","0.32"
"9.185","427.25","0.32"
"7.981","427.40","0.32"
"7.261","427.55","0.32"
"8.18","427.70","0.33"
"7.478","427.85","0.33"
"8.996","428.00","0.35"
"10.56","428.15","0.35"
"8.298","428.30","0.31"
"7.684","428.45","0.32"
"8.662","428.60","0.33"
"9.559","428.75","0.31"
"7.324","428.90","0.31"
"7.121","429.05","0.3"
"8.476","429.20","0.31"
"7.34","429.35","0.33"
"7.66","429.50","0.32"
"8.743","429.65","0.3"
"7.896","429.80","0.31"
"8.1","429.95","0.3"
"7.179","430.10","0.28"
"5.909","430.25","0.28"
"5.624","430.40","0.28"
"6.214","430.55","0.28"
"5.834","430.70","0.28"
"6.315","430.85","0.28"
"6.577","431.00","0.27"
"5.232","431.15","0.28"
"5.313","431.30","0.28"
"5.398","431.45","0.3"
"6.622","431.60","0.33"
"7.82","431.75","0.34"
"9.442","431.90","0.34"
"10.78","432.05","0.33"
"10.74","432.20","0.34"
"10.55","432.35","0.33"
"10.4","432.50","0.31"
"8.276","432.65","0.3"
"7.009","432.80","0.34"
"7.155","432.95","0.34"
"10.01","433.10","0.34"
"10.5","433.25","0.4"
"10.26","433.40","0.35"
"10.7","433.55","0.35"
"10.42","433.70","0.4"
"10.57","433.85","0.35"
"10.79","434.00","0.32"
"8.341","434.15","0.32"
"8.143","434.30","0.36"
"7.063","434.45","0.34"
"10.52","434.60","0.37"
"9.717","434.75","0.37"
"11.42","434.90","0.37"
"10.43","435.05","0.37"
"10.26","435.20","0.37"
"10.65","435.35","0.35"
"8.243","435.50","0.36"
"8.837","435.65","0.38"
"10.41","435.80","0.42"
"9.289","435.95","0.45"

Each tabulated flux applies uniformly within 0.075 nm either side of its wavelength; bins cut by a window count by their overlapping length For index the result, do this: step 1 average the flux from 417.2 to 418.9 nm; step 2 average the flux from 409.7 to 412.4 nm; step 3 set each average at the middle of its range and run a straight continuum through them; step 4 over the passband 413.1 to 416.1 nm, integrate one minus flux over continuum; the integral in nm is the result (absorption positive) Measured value -0.07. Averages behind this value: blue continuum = 9.06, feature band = 9.07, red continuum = 8.69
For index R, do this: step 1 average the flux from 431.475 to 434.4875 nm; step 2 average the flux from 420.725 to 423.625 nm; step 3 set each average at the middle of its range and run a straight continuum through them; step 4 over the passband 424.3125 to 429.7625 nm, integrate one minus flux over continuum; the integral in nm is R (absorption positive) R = 0.23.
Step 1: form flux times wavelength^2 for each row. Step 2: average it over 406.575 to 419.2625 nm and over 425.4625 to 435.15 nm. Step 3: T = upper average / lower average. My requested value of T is 1.0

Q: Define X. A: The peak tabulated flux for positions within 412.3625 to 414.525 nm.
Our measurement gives 10.01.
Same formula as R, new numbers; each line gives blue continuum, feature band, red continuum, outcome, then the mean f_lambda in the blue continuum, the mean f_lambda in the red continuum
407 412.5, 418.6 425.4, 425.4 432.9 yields -0.357 nm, 8.91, 8.12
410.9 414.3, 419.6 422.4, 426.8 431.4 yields -0.247 nm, 9.18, 7.66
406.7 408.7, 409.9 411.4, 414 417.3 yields -0.020 nm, 8.26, 9.37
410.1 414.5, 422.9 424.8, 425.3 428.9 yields 0.059 nm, 9.06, 8.76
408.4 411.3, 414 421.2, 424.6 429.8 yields -0.176 nm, 9.12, 8.61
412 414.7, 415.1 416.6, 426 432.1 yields -0.071 nm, 9.1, 7.88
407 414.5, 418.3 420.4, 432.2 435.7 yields 0.037 nm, 8.97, 9.61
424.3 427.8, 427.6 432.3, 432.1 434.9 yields 0.792 nm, 8.84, 9.57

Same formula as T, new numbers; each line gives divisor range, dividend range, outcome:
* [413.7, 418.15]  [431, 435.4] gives 1.08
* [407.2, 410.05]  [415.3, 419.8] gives 1.07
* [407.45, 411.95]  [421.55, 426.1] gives 1.05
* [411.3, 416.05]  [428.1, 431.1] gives 0.89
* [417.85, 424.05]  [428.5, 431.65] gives 0.83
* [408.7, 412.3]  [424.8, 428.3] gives 1.04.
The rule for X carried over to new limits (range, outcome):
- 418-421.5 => 10.31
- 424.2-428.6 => 10.56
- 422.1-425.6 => 10.07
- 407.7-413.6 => 10.2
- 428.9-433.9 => 10.78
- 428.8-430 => 8.743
